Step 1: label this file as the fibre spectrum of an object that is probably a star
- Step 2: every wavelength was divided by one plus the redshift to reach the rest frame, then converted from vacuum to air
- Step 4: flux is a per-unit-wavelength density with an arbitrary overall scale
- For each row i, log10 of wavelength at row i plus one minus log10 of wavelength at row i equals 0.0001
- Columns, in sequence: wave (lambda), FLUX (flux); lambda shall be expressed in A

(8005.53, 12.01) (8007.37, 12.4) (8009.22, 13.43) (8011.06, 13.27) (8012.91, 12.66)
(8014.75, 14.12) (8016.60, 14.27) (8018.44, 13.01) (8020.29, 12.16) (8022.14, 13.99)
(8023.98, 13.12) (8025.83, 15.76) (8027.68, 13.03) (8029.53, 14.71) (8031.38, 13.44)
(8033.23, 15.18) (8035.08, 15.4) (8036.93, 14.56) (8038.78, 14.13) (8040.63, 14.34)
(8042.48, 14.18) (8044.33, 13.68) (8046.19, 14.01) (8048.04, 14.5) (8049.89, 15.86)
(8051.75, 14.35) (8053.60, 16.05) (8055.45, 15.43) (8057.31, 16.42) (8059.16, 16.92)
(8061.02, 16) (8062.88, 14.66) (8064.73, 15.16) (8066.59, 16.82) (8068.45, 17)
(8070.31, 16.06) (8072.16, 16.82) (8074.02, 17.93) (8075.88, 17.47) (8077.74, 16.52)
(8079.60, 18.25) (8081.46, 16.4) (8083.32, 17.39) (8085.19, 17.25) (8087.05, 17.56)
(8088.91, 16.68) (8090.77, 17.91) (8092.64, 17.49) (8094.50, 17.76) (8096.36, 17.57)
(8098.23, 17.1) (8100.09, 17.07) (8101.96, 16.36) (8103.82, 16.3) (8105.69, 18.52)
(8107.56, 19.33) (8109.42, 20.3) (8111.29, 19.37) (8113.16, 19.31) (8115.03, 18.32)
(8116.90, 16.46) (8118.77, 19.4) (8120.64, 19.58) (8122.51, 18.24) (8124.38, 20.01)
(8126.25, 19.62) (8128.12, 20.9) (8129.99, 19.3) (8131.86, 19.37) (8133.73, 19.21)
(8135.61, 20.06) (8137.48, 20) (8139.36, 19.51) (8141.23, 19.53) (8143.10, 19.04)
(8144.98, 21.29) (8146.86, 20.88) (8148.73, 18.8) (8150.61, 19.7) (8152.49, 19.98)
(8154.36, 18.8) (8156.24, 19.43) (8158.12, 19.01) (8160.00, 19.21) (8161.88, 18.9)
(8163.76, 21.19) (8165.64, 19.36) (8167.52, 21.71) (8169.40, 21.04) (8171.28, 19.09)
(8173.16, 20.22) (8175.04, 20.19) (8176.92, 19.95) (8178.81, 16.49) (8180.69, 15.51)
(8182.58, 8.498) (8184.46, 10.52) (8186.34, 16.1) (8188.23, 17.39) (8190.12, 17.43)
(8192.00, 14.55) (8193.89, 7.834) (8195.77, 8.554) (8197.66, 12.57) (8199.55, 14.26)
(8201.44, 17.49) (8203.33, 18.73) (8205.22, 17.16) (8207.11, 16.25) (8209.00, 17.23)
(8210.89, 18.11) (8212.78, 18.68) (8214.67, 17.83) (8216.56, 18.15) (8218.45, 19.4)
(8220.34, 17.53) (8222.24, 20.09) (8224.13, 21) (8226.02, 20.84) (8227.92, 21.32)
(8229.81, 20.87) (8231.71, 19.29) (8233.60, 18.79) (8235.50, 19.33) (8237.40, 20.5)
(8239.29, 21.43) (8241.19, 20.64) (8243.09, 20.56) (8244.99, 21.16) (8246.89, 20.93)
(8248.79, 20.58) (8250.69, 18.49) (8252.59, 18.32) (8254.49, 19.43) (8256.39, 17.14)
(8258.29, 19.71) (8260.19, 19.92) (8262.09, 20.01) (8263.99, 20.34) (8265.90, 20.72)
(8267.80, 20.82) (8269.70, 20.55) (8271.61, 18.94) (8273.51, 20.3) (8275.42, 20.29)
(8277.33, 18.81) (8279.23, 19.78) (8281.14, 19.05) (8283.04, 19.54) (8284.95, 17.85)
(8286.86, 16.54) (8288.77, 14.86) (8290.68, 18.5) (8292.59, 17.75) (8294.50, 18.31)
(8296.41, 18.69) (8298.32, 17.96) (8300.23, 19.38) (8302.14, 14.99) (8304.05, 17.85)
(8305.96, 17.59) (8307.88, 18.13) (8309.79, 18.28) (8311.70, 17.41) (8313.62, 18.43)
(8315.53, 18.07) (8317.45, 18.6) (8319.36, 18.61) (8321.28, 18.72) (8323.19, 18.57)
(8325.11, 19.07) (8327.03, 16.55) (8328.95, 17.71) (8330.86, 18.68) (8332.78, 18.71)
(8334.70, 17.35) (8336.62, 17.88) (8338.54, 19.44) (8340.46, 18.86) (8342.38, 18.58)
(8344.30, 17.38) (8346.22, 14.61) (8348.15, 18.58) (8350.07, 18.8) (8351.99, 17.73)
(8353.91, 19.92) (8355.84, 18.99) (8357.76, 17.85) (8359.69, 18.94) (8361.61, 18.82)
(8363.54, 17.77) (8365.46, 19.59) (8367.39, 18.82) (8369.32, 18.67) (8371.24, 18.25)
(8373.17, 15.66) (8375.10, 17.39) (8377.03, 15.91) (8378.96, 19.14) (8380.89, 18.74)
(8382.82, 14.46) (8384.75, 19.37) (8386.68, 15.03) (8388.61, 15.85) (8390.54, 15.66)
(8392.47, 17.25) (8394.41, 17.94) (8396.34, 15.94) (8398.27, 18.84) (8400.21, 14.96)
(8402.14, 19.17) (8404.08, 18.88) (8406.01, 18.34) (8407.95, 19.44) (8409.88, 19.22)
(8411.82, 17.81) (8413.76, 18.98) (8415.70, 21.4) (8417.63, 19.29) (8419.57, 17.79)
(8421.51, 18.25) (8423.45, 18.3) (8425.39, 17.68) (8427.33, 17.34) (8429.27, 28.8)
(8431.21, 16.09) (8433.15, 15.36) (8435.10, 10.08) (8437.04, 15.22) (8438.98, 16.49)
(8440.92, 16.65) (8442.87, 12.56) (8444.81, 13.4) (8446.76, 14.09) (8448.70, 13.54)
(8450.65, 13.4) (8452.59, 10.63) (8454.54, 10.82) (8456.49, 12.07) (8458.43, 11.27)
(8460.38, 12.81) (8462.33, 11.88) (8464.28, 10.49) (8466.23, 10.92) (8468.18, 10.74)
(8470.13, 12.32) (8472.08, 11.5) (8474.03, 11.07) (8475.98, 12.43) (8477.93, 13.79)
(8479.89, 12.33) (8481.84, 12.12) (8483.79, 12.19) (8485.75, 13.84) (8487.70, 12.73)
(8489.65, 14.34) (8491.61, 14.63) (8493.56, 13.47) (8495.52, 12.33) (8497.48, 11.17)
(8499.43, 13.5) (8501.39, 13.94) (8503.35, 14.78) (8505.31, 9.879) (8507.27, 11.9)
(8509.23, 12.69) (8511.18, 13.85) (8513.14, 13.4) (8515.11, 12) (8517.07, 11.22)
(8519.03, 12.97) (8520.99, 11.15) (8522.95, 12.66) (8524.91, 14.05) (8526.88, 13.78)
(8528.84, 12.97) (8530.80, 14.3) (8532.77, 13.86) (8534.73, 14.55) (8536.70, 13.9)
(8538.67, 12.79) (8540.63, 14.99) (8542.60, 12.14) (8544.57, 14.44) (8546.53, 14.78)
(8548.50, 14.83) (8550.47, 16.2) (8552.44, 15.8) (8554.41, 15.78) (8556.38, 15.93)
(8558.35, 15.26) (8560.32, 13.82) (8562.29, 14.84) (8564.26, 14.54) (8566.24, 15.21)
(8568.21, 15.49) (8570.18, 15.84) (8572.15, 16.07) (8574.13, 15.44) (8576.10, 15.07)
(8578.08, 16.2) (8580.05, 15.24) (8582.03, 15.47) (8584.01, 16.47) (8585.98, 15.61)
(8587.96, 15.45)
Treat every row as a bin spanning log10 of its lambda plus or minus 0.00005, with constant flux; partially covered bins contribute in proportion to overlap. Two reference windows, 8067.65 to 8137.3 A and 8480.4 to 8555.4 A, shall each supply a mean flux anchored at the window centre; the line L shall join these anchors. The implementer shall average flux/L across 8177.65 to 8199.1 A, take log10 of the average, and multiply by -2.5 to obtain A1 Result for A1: 0.28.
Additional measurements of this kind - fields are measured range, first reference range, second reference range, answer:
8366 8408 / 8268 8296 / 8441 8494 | -0.15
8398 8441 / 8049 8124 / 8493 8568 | -0.23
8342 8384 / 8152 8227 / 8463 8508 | -0.23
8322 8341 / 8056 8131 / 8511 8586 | -0.15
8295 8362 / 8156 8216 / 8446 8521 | -0.23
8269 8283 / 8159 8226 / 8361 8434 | -0.12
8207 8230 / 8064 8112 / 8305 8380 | -0.08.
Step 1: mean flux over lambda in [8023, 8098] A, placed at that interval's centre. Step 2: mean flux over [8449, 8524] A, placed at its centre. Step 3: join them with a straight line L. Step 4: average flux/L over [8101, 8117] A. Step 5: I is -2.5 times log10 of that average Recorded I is -0.185 mag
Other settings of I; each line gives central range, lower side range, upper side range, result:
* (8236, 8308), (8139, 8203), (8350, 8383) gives -0.08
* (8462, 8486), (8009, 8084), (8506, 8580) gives 0.20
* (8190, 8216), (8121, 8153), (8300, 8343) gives 0.23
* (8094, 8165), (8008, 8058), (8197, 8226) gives -0.18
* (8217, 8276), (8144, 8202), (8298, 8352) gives -0.13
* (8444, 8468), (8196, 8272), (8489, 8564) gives 0.23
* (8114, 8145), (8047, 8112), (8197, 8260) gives -0.10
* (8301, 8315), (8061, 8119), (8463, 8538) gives -0.18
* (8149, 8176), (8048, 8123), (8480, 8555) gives -0.20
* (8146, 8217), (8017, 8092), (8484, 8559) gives -0.15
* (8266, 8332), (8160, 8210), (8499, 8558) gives -0.18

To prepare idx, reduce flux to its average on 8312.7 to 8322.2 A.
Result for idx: 18.5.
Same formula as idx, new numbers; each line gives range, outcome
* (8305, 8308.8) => 17.8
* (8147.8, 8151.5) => 19.2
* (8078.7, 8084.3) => 17.3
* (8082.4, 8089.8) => 17.2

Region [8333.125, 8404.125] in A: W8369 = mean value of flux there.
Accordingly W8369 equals 17.7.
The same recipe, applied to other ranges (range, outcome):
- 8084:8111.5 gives 17.7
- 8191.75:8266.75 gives 18.4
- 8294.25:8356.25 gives 18.1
